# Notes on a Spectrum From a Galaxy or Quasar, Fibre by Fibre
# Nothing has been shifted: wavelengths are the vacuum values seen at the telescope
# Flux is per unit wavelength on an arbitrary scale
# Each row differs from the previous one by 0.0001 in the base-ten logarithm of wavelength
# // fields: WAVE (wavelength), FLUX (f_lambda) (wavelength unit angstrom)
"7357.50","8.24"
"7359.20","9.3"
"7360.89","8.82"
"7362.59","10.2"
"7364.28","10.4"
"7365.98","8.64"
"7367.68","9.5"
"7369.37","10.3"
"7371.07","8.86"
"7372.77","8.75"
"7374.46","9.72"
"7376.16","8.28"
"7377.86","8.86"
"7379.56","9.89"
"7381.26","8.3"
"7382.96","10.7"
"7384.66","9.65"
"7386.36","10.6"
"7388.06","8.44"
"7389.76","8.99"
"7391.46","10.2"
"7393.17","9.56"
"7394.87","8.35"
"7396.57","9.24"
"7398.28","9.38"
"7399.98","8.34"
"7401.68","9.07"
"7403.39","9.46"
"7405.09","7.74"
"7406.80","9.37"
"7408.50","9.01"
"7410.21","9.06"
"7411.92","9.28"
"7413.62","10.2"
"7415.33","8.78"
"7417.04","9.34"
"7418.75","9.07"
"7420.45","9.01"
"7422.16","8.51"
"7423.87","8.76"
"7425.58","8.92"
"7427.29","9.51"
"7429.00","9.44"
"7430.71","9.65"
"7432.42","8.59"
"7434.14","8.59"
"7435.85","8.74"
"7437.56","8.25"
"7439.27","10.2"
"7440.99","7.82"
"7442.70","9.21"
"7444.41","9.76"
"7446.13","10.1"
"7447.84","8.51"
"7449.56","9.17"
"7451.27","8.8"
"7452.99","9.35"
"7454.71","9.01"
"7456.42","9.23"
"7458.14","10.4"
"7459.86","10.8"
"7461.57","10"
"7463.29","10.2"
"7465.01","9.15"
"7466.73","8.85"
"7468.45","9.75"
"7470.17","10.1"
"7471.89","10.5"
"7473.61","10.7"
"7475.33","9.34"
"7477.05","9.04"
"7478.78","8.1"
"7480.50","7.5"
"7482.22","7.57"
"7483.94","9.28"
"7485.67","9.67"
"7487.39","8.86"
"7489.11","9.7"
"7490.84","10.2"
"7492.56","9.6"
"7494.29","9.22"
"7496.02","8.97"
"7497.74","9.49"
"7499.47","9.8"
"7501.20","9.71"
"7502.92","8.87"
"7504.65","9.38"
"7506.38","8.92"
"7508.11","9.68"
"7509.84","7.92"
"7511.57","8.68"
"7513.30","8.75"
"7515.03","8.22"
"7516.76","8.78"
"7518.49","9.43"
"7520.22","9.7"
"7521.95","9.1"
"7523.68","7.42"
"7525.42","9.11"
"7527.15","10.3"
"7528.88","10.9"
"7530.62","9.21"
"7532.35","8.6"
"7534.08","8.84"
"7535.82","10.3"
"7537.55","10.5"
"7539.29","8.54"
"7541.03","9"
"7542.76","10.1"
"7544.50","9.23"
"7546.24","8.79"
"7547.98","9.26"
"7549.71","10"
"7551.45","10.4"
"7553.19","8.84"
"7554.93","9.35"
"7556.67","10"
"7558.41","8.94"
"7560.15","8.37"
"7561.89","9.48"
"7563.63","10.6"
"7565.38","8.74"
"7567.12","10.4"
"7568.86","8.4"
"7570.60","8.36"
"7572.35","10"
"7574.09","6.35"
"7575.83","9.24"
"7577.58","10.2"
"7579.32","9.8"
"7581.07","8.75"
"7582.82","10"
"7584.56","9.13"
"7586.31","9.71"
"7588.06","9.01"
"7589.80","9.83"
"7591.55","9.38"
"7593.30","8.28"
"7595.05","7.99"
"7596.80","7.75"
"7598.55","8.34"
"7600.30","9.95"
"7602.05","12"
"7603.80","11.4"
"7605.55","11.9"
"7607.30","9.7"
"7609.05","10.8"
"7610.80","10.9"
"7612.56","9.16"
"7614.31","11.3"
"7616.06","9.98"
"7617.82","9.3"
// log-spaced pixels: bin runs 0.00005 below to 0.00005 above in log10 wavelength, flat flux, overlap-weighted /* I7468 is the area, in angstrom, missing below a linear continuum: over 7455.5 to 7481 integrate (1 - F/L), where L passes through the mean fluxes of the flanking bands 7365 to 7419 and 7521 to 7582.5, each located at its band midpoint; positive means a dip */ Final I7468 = -1.0 angstrom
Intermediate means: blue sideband 9.22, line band 9.61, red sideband 9.3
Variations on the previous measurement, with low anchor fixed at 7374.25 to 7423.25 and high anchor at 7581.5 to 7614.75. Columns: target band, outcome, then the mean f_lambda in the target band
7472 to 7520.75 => 1.8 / 9.13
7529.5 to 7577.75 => 1.8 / 9.28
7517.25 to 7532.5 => 0.4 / 9.33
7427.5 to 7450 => 0.5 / 9.09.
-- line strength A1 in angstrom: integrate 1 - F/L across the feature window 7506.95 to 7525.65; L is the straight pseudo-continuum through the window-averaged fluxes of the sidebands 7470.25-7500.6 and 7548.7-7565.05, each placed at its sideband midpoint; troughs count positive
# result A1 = 1.2 angstrom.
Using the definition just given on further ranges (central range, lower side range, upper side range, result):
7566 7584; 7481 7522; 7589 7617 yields 1.0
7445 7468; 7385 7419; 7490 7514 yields -0.8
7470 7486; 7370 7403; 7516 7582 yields 0.3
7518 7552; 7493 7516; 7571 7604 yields -1.1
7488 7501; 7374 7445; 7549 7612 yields -0.3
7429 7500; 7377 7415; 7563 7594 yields -0.5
